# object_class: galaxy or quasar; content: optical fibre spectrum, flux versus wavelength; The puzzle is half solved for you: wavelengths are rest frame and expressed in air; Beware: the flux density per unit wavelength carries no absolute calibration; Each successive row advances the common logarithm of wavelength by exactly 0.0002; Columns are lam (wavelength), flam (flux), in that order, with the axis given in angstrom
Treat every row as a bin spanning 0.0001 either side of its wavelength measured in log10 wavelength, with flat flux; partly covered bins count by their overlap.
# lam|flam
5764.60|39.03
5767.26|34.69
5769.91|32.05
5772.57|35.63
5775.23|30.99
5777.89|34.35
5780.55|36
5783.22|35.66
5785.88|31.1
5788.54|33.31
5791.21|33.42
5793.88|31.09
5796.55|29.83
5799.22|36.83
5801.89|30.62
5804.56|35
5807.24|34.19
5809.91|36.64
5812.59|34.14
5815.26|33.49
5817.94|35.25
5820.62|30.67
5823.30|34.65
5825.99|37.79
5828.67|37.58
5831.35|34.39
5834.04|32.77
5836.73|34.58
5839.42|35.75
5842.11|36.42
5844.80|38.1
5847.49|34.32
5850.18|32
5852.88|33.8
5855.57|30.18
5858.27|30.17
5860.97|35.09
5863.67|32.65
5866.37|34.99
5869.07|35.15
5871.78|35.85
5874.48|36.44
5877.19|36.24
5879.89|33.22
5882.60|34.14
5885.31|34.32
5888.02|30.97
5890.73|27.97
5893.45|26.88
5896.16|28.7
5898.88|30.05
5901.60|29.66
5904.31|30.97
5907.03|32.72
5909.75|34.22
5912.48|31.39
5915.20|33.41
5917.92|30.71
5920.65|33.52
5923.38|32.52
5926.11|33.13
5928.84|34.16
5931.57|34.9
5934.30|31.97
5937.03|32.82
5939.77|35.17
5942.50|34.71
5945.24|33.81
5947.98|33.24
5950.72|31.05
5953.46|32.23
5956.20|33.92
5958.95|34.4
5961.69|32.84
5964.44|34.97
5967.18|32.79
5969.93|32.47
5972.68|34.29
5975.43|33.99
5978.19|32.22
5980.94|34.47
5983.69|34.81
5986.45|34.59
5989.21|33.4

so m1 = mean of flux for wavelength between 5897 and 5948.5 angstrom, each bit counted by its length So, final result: 32.7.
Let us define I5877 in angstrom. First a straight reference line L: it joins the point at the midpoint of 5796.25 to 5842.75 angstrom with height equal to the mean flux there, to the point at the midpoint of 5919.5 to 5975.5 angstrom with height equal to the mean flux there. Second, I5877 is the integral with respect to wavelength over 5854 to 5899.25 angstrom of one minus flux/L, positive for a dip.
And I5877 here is 2.0 angstrom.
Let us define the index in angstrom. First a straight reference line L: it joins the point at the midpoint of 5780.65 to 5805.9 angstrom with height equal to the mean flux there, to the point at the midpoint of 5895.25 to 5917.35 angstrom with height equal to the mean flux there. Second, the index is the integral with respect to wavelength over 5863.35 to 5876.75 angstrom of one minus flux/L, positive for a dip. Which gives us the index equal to -1.4 angstrom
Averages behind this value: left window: 33.1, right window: 31.4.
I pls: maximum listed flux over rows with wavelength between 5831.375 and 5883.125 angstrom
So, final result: 38.1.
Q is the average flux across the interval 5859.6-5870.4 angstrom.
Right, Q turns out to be 34.5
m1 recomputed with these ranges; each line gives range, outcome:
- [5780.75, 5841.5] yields 34.1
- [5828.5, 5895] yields 33.7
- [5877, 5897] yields 31.4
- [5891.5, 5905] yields 29.1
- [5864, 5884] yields 35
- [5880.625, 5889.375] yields 33.1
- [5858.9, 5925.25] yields 32.5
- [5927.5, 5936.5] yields 33.6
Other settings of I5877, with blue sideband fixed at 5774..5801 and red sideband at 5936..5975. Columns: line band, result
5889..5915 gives 2.3 angstrom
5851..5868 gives 0.3 angstrom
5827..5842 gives -0.9 angstrom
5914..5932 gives 0.2 angstrom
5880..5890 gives 0.2 angstrom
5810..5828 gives -0.7 angstrom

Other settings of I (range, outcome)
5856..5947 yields 36.44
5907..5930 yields 34.22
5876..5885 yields 36.24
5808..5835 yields 37.79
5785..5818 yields 36.83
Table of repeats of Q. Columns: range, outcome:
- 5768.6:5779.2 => 33.2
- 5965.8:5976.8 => 33.4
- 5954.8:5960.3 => 34.1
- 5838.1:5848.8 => 36.2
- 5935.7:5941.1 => 34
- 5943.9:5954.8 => 32.6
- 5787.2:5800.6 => 32.9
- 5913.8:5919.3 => 32.1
